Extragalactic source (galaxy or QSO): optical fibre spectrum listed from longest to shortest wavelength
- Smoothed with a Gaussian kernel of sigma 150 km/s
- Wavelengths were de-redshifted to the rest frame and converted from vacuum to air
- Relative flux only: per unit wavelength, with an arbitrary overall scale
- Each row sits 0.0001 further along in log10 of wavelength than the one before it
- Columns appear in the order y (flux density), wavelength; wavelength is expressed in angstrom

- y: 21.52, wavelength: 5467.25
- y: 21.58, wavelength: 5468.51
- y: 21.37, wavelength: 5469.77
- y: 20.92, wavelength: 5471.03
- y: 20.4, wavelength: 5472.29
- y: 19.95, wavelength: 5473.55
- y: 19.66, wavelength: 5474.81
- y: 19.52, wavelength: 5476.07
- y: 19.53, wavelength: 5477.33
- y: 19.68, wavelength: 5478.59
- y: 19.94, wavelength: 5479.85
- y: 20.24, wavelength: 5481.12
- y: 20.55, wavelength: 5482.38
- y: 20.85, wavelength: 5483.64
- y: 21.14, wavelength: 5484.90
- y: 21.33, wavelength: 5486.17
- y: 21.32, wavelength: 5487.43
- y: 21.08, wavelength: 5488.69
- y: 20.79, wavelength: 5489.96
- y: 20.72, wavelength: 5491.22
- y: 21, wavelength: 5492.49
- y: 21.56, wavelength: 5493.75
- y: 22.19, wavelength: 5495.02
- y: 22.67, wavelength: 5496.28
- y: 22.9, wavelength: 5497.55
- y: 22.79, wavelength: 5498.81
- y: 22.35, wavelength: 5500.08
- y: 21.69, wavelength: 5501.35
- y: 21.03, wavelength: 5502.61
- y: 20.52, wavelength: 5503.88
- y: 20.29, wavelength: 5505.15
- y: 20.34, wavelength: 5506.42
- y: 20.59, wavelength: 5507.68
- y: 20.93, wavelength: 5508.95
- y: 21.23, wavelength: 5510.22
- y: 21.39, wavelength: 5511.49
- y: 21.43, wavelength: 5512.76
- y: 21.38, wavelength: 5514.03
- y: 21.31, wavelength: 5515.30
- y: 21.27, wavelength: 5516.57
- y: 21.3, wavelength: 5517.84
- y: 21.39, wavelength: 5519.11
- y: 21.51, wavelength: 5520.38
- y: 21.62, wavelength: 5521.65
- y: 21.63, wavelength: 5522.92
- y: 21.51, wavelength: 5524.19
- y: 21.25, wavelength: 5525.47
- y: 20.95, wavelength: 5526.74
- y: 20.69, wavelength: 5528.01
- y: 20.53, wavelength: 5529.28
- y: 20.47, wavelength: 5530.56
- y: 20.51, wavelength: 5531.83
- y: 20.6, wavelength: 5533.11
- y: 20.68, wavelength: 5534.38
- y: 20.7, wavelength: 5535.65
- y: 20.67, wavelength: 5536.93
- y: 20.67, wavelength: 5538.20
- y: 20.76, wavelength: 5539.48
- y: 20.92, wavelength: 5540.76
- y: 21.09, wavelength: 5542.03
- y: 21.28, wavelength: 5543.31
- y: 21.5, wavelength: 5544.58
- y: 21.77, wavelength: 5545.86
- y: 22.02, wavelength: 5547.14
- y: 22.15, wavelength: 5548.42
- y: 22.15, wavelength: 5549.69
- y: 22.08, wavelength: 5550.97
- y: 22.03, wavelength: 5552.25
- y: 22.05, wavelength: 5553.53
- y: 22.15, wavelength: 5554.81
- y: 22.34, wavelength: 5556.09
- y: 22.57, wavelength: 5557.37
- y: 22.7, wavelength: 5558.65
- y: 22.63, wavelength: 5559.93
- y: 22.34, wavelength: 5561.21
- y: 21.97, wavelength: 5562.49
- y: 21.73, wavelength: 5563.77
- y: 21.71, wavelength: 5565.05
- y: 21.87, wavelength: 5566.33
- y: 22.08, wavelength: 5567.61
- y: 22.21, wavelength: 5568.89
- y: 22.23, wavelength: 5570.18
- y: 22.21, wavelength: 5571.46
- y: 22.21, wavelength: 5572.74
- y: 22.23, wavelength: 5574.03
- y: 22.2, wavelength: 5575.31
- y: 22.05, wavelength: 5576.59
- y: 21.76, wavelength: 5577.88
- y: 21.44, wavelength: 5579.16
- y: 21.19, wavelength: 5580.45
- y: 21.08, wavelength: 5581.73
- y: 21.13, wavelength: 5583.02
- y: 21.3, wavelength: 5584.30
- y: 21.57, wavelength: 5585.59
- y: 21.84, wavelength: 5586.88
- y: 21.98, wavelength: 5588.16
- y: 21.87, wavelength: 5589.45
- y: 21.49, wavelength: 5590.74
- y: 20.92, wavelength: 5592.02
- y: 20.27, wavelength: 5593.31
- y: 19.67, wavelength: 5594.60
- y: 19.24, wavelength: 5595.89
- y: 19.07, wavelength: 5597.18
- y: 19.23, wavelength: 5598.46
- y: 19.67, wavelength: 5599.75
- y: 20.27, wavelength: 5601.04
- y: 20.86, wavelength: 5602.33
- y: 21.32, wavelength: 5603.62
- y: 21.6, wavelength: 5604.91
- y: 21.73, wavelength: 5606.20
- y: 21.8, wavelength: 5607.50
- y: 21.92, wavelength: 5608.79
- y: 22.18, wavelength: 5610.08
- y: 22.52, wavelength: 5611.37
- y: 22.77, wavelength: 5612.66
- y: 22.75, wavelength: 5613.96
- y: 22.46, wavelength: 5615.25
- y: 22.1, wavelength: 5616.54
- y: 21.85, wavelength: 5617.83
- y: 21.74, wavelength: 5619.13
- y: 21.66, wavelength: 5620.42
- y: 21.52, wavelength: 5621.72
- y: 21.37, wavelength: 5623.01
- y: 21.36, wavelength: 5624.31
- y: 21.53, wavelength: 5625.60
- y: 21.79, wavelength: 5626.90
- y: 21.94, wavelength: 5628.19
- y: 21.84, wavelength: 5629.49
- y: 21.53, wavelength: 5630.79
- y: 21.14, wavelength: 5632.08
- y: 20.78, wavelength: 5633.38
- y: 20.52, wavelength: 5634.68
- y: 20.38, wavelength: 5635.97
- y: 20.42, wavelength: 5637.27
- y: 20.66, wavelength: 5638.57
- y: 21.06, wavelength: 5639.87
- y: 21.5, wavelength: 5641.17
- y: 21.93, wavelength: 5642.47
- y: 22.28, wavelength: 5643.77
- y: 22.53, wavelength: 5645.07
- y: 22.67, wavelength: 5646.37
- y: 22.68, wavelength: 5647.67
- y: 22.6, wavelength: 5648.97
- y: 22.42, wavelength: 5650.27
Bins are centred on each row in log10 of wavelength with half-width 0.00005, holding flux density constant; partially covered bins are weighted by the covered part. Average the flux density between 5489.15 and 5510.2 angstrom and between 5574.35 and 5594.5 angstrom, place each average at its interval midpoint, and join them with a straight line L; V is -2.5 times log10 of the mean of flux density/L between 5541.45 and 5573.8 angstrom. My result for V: -0.03 mag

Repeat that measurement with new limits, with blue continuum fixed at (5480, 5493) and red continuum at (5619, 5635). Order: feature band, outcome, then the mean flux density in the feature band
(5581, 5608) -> 0.02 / 20.8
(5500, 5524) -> -0.01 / 21.2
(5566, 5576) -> -0.05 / 22.2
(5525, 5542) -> 0.02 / 20.7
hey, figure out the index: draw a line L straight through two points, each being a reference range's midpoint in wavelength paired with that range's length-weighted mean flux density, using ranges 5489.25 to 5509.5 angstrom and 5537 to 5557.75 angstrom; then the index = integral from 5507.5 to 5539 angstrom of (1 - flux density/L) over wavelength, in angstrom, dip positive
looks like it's 0.7 angstrom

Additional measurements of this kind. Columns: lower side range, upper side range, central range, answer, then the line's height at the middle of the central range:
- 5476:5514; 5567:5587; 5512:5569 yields -0.1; 21.5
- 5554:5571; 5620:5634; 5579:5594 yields 0.4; 21.9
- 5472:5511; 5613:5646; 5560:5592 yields -0.7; 21.3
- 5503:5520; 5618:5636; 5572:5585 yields -0.3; 21.3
